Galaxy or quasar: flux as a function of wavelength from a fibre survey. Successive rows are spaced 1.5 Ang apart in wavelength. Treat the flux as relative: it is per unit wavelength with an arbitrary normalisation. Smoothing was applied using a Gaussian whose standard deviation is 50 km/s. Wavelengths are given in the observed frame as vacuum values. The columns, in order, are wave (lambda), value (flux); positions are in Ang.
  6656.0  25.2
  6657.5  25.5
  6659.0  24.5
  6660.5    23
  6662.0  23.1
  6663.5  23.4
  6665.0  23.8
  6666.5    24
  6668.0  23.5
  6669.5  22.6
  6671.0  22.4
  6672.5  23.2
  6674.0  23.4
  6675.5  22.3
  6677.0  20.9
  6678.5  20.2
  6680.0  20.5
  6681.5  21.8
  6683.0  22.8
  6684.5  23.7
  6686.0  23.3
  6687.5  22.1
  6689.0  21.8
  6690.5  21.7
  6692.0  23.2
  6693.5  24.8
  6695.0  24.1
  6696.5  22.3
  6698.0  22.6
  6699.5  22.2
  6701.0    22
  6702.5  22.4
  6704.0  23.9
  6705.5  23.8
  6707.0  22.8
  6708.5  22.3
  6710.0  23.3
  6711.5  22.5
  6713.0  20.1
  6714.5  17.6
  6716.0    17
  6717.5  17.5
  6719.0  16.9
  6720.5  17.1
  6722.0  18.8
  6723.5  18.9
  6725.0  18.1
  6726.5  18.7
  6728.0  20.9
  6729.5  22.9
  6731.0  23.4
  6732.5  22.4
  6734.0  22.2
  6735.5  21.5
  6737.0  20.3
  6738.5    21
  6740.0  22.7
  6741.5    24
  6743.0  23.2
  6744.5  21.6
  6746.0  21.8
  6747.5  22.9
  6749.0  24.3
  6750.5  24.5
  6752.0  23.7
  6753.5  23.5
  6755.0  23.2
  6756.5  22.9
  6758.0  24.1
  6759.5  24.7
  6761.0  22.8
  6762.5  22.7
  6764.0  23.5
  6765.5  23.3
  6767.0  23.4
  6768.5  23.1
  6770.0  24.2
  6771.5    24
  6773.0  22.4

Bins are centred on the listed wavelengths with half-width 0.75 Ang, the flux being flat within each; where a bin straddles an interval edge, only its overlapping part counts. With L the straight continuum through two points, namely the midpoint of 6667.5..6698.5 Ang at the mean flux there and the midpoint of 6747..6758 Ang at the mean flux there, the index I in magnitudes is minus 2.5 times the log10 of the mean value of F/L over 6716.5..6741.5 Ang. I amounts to 0.15 mag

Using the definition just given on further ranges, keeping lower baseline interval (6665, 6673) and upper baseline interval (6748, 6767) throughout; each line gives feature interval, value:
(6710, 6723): 0.24 mag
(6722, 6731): 0.17 mag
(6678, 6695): 0.04 mag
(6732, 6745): 0.07 mag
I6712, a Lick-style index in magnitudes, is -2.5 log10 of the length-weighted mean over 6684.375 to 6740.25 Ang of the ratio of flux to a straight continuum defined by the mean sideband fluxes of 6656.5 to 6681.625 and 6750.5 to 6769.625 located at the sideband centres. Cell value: 0.09 mag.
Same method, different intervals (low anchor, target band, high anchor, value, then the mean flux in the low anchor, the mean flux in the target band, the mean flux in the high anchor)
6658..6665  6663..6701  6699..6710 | 0.028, 23.6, 22.6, 22.8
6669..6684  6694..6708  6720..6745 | -0.064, 22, 22.9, 21.1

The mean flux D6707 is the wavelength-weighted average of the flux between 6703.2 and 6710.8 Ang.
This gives 23.2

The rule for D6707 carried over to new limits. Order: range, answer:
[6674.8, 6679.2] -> 21.1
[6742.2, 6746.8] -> 22.2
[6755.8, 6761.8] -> 23.6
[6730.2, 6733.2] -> 22.9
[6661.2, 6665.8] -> 23.4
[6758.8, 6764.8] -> 23.4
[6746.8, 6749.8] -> 23.6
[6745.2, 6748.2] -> 22.3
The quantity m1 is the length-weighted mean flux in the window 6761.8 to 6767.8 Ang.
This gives 23.2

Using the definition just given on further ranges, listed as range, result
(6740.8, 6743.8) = 23.6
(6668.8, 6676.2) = 22.8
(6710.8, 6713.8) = 21.2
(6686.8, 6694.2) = 22.7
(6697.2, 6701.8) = 22.3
